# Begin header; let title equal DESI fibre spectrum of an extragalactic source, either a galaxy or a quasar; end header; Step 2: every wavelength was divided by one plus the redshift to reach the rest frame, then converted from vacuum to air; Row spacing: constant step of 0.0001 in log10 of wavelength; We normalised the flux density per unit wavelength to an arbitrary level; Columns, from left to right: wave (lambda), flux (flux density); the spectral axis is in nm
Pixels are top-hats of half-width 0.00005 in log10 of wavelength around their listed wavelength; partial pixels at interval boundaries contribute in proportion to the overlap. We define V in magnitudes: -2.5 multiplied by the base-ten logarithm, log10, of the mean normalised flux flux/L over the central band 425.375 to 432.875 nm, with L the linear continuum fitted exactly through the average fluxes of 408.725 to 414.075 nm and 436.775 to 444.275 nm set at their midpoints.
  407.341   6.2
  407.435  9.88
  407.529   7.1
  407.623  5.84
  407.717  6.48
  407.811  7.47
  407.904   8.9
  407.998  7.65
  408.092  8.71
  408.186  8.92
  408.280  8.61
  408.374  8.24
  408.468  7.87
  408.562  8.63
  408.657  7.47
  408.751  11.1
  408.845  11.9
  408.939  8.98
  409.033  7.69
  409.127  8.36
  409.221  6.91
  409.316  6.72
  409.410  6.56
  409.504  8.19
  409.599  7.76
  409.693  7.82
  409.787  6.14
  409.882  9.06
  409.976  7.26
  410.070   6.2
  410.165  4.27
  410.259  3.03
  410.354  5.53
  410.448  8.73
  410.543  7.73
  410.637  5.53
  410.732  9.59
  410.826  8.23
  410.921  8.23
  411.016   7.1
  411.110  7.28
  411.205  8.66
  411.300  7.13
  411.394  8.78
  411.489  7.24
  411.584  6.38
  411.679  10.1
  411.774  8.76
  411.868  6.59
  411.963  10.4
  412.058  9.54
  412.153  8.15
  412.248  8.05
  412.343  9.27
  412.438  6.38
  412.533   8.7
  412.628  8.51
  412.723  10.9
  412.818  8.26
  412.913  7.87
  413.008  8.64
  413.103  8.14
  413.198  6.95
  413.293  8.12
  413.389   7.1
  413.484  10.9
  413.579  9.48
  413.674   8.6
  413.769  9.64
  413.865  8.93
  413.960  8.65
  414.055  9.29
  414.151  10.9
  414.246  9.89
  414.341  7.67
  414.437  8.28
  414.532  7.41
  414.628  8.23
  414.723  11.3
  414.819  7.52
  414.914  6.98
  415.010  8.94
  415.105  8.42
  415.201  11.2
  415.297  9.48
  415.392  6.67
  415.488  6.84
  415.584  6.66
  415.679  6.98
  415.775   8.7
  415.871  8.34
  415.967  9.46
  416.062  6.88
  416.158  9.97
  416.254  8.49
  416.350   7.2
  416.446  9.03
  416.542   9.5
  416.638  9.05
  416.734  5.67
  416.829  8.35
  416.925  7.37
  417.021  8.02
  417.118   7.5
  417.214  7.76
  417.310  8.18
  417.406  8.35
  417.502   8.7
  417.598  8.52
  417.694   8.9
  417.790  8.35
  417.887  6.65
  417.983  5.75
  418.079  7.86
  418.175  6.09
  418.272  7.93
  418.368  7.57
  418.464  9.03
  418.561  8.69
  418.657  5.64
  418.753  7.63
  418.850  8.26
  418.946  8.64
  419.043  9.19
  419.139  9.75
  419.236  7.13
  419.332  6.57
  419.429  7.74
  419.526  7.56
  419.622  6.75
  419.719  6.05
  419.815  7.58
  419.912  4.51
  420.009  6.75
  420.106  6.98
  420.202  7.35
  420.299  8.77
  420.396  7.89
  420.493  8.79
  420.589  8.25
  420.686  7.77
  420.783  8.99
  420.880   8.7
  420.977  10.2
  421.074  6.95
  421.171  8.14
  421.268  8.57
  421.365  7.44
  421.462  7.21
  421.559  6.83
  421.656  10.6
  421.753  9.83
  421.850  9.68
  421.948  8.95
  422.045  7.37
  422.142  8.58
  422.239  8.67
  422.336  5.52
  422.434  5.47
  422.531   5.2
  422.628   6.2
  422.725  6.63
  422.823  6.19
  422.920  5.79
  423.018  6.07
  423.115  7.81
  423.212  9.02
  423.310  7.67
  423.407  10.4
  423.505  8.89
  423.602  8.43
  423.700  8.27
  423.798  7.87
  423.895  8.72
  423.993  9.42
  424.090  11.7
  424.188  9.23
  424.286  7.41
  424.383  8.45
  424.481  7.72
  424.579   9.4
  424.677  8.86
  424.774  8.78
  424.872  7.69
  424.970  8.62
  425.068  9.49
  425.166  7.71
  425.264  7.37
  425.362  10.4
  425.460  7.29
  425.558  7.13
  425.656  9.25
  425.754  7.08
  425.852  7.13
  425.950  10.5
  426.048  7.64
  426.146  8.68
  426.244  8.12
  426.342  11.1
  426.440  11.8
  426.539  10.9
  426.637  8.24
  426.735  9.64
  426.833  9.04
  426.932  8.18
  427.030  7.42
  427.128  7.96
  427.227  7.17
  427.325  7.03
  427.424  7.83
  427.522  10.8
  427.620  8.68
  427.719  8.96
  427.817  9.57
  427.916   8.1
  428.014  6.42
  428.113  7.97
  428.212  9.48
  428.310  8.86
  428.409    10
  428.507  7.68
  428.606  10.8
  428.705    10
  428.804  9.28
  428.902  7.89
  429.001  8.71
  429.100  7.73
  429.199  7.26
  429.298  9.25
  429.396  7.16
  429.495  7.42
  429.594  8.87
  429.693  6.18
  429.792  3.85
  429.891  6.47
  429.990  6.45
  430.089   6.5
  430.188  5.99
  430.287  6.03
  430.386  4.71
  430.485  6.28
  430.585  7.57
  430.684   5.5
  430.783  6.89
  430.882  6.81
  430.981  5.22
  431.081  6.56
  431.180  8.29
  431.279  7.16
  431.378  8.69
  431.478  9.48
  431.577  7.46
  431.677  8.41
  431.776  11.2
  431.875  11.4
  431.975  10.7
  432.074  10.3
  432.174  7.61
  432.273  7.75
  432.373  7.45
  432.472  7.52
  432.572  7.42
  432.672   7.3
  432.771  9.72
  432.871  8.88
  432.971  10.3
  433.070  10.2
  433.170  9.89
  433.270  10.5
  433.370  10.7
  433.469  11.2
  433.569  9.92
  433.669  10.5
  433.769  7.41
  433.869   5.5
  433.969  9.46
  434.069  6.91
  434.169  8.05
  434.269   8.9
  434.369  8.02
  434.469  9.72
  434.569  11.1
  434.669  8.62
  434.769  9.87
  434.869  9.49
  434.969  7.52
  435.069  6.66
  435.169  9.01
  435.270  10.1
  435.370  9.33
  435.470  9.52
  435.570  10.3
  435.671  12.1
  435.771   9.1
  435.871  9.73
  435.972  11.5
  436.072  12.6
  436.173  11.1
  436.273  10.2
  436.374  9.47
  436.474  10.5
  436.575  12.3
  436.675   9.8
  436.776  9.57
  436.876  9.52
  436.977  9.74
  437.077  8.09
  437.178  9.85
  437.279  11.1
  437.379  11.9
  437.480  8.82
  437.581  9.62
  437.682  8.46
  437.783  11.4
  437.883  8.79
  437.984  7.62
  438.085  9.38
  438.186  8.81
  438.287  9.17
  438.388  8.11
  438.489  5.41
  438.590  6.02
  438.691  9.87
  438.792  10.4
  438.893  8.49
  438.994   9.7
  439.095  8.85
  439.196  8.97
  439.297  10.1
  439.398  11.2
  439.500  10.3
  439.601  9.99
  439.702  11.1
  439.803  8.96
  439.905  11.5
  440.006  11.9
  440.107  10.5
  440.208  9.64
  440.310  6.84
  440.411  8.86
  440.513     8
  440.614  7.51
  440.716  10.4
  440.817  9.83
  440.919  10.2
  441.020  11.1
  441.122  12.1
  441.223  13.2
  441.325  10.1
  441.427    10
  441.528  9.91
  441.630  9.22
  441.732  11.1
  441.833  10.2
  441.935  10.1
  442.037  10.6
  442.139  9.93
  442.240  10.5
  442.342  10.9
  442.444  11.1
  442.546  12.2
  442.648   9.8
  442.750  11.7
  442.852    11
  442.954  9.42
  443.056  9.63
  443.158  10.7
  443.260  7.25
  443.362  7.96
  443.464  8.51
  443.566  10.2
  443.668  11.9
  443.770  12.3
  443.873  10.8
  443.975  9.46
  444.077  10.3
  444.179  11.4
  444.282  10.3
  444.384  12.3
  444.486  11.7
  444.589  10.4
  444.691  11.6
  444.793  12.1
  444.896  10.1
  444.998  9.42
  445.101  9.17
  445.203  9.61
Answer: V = 0.13 mag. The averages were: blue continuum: 8.05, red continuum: 9.86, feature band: 8.13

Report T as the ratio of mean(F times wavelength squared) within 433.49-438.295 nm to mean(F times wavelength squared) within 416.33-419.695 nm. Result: 1.32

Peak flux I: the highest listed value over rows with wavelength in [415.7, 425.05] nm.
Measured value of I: 11.7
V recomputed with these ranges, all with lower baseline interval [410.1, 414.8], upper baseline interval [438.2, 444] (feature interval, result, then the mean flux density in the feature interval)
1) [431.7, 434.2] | 0.036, 9.11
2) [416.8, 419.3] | 0.085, 7.9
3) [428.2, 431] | 0.238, 7.4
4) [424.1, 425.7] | 0.056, 8.5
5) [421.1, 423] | 0.173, 7.49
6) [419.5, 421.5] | 0.134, 7.68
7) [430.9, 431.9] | 0.132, 8.27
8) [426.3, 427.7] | 0.012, 8.97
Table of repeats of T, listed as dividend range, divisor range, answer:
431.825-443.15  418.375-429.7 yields 1.25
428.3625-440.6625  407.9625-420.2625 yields 1.22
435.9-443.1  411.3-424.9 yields 1.35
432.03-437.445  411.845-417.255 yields 1.23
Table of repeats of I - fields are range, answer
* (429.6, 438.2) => 12.6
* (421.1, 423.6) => 10.6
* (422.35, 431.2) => 11.8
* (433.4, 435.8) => 12.1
